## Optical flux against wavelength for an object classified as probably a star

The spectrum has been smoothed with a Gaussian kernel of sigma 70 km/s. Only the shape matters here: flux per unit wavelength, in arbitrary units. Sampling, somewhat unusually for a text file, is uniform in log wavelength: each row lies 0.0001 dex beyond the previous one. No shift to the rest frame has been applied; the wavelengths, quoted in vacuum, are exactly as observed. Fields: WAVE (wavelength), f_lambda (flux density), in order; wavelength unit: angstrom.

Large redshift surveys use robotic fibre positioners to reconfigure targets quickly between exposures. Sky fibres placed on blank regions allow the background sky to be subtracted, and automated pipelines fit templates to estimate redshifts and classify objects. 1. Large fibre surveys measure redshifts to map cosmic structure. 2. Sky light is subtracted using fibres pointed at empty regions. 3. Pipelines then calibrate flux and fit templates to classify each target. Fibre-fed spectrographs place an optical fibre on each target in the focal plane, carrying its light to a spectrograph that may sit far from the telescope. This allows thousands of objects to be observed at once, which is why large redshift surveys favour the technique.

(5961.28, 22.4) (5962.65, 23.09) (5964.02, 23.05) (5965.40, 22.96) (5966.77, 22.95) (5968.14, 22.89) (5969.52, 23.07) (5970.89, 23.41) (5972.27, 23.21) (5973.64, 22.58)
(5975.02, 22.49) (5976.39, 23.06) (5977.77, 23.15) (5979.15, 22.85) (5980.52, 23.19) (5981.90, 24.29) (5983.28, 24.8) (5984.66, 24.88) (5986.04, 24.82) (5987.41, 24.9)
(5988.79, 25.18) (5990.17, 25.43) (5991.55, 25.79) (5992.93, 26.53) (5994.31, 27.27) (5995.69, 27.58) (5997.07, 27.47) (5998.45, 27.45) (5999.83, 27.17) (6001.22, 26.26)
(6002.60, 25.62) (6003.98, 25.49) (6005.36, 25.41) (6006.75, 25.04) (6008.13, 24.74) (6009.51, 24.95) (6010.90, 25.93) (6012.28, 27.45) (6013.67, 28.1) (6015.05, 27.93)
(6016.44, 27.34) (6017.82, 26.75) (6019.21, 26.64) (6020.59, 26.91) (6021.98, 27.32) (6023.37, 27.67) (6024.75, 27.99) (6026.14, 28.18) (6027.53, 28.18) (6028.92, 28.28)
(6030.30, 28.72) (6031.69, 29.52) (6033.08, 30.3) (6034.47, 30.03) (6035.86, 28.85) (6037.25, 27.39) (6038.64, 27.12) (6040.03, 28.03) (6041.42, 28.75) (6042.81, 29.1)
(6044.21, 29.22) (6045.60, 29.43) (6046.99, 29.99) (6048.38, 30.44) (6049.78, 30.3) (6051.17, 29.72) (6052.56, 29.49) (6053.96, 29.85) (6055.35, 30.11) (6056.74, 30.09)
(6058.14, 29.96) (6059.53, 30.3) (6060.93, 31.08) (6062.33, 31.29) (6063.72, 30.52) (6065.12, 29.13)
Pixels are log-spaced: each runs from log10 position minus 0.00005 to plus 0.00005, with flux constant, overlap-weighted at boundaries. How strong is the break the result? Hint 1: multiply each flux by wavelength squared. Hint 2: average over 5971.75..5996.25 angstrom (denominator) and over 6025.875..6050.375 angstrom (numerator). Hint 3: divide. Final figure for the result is 1.20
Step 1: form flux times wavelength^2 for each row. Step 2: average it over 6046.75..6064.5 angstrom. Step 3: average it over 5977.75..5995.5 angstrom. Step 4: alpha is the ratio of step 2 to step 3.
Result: 1.2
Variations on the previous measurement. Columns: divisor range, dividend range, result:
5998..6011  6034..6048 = 1.13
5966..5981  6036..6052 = 1.29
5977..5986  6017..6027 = 1.16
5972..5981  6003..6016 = 1.15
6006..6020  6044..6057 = 1.14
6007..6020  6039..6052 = 1.12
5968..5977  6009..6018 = 1.19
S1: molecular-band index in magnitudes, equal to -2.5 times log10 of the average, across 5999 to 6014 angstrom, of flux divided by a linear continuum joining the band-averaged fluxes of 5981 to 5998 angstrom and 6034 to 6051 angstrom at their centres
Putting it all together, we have 0.034 mag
